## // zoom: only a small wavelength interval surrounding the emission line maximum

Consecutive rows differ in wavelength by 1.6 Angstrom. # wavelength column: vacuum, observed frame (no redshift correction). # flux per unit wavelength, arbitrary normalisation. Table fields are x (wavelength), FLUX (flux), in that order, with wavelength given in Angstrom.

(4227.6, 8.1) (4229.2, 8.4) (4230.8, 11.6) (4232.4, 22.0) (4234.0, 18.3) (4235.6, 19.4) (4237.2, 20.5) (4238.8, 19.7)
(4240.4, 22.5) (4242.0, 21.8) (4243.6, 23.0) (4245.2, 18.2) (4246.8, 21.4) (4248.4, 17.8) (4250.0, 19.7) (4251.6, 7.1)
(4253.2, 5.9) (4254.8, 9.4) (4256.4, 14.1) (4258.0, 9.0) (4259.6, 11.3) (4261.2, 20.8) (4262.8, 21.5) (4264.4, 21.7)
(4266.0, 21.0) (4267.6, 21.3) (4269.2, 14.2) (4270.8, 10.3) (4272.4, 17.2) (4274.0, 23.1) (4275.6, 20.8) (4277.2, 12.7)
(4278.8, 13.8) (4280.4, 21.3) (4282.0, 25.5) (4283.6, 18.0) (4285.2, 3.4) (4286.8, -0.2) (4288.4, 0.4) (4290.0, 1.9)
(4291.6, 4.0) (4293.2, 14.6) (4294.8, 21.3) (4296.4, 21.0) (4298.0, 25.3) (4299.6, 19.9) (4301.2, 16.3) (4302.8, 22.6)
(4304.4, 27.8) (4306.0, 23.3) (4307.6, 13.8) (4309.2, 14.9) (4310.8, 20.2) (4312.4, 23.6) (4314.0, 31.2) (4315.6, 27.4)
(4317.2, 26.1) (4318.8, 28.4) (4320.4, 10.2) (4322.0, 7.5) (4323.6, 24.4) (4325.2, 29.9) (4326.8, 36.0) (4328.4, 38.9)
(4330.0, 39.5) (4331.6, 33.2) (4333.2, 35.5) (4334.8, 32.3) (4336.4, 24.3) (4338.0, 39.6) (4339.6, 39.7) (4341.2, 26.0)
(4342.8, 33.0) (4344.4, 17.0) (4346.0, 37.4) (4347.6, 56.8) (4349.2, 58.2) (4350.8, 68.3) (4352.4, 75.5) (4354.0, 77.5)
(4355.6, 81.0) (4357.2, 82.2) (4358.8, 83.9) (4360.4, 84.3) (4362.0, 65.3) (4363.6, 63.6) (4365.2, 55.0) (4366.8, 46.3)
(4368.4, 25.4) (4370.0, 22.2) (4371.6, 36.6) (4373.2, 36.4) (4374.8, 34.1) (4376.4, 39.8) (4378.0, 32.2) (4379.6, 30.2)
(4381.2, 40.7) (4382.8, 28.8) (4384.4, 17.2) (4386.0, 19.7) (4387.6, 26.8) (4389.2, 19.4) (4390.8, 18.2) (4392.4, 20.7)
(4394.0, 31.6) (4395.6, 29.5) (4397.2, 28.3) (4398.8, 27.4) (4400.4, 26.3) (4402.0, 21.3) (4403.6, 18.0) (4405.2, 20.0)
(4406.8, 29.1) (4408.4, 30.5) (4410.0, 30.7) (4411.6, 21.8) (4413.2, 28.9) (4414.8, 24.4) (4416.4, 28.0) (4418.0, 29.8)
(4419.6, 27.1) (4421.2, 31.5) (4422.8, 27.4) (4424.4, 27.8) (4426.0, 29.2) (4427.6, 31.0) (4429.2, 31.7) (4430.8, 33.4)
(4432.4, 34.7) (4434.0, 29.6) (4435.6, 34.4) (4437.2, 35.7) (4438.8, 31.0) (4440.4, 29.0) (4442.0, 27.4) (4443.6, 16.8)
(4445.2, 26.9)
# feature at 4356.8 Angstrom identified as Lyman alpha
